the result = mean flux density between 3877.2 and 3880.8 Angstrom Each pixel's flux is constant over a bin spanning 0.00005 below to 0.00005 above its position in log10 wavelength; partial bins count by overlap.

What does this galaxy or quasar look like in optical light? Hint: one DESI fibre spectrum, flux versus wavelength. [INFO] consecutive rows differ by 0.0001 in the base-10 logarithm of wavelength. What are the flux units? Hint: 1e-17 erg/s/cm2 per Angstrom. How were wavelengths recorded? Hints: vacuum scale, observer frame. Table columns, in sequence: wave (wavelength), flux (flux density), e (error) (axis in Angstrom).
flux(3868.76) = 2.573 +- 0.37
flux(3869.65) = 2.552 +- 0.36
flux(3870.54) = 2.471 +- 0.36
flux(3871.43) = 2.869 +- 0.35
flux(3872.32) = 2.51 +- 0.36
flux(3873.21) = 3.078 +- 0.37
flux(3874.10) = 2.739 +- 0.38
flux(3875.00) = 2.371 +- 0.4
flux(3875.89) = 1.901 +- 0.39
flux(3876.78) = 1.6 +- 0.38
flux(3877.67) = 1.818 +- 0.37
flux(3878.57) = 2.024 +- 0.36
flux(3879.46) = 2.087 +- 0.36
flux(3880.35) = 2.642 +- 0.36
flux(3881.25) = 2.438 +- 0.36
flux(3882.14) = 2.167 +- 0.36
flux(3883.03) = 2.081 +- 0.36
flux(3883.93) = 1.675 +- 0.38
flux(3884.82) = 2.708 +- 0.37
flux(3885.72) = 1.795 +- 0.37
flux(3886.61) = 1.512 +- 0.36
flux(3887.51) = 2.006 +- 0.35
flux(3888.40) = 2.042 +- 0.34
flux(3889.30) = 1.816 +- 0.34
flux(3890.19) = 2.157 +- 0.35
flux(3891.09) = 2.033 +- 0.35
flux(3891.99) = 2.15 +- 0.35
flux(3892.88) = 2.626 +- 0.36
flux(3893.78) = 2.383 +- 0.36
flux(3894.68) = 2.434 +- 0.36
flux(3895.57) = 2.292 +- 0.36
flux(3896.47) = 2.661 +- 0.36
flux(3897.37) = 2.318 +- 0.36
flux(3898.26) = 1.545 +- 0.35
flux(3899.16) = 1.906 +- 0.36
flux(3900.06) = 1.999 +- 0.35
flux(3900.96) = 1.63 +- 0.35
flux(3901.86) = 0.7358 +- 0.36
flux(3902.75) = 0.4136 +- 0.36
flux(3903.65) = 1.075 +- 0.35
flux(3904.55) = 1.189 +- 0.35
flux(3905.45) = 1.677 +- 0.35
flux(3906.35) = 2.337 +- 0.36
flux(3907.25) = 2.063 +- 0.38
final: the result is 2.14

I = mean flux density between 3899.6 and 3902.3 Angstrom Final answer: 1.46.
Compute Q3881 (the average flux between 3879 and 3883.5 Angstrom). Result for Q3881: 2.28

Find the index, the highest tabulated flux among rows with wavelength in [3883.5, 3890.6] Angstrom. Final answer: 2.708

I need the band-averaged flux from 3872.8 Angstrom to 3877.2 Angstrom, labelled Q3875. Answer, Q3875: 2.34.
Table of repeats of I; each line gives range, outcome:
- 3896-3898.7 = 2.18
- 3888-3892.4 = 2.04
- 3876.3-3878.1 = 1.72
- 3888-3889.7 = 1.92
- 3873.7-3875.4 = 2.54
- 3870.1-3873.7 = 2.74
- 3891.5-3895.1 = 2.39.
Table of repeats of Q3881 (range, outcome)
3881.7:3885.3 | 2.15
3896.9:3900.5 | 1.95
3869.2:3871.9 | 2.63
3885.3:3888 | 1.78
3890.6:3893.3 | 2.26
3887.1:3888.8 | 2.03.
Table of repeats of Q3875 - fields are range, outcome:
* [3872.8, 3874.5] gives 2.91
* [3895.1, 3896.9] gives 2.48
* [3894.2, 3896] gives 2.37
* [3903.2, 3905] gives 1.13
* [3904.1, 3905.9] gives 1.43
